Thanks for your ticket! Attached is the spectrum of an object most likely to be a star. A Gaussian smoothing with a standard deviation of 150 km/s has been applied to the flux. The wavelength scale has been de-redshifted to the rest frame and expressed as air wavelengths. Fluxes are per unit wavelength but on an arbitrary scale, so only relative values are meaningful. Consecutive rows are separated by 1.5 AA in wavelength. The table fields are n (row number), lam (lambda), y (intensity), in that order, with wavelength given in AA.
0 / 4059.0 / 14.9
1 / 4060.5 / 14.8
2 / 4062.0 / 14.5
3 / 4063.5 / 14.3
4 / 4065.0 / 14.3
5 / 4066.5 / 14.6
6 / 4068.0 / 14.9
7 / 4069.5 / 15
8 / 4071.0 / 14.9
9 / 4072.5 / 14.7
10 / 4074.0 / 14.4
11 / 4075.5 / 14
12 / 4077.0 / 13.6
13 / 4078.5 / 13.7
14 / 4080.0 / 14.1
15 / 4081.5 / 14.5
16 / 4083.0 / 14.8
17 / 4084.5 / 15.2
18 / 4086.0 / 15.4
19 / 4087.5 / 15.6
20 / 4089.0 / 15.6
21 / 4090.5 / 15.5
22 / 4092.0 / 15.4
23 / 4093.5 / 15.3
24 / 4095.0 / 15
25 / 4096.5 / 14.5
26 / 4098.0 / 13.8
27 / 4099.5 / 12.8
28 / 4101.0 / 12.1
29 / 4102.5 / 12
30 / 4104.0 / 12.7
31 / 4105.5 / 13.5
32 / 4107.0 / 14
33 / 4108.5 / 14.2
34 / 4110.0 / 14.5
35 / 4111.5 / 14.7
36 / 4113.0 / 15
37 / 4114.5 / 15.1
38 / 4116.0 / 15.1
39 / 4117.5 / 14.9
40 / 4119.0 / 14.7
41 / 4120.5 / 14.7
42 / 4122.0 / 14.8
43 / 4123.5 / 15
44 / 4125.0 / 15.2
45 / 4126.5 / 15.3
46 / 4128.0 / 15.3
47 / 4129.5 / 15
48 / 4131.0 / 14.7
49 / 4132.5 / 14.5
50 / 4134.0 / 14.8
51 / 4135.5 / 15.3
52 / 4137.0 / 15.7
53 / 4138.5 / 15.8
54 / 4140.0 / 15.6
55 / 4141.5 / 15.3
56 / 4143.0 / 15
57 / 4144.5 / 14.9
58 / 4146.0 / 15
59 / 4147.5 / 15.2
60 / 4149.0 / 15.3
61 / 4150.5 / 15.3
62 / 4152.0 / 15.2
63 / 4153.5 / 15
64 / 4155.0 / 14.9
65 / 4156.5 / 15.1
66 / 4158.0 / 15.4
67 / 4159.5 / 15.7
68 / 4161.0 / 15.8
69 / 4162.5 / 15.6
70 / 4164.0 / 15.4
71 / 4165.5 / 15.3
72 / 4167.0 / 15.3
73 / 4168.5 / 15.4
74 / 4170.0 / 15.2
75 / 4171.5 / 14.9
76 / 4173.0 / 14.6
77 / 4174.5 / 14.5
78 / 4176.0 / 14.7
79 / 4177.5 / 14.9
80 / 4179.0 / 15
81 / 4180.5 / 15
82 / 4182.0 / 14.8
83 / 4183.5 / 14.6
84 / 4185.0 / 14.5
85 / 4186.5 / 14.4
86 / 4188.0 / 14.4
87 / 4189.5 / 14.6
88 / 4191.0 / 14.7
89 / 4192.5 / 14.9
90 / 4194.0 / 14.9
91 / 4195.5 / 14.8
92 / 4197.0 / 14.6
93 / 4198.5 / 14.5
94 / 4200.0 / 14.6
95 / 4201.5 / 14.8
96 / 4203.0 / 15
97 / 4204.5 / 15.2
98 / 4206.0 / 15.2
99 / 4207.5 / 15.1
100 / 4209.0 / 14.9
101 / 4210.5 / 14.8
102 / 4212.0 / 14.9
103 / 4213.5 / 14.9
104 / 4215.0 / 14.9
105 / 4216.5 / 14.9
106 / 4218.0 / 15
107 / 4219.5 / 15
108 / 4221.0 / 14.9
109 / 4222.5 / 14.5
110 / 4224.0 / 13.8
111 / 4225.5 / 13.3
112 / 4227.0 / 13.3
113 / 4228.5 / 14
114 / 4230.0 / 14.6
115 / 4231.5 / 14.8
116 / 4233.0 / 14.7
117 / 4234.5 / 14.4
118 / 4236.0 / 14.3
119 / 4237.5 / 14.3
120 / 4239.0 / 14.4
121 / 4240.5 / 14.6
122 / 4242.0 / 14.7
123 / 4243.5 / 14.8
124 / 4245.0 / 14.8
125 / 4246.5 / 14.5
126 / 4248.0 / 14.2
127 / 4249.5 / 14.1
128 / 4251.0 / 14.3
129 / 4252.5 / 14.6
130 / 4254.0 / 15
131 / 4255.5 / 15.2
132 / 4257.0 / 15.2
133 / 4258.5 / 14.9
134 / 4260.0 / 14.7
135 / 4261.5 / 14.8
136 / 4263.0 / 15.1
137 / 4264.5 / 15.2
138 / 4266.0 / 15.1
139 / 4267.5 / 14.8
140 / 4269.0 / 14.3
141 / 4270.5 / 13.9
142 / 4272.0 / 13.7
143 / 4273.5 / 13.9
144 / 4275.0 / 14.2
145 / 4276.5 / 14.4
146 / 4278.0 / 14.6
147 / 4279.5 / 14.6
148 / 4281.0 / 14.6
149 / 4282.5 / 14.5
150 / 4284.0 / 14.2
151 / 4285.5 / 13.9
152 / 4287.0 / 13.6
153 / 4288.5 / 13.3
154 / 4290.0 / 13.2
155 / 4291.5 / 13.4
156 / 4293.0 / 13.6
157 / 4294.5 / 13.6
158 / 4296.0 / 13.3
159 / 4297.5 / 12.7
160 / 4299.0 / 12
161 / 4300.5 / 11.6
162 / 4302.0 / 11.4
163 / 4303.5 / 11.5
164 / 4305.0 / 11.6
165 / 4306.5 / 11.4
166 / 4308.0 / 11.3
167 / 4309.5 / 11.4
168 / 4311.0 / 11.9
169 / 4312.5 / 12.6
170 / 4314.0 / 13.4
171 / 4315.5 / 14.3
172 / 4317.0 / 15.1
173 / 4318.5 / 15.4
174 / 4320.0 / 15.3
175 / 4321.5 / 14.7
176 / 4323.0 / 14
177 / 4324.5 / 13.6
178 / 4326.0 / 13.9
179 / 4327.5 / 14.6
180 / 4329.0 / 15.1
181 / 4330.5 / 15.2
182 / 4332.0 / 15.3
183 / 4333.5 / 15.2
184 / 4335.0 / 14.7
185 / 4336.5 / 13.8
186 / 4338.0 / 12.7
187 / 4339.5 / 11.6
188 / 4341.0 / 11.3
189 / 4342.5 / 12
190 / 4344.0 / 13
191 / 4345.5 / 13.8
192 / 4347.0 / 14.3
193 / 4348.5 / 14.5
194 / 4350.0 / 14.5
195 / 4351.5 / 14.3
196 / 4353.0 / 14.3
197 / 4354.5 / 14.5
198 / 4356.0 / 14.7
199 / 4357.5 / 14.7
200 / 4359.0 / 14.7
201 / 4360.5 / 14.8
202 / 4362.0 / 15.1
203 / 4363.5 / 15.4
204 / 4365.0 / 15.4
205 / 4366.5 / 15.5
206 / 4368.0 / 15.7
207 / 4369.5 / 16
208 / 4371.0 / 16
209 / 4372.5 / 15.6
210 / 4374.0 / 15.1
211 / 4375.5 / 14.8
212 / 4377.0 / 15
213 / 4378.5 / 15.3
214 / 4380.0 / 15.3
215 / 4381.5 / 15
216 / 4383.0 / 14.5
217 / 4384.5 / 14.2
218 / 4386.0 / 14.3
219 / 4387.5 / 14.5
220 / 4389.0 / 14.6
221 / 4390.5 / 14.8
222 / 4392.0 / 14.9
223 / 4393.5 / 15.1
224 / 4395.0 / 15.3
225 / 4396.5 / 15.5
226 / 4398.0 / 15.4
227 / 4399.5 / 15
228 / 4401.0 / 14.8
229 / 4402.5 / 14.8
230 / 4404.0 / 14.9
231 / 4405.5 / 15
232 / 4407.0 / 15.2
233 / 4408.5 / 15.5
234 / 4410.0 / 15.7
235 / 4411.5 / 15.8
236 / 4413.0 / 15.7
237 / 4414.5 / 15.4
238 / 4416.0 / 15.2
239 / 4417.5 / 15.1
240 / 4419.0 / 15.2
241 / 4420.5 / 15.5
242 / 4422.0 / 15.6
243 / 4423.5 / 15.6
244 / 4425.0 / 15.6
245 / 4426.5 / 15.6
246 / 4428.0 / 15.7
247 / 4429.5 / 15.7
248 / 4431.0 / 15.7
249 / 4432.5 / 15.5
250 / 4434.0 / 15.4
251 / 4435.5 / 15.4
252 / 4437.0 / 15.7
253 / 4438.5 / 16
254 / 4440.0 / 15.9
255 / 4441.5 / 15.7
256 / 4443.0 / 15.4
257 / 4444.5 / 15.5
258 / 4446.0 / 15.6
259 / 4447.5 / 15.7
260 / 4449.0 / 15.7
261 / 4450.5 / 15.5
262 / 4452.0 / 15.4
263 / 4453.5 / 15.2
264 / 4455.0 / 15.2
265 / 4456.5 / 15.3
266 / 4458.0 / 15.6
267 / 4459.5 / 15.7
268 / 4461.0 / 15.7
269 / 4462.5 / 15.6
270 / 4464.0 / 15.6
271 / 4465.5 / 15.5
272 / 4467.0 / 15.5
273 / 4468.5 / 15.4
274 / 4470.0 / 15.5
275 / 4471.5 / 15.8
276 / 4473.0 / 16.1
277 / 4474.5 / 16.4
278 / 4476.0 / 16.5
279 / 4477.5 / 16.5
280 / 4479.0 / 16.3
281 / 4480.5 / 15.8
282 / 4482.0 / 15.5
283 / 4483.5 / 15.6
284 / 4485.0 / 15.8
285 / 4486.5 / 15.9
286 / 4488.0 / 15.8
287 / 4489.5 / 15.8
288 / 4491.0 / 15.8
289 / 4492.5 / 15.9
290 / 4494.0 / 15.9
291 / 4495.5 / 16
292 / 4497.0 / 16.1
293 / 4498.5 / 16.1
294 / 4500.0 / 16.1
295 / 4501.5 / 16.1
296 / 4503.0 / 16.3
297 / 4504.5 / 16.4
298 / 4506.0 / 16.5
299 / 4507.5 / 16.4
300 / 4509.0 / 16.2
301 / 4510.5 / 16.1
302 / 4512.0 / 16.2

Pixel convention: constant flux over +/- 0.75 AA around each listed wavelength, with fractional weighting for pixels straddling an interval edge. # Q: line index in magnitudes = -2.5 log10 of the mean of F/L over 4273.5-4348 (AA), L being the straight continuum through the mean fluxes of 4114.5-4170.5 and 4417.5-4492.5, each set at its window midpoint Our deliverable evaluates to 0.15 mag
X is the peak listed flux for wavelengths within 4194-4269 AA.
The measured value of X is 15.2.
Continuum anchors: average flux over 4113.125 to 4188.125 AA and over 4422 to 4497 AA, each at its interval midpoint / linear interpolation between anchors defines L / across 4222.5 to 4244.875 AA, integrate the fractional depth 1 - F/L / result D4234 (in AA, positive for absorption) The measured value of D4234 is 1.4 AA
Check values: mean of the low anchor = 15.1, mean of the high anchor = 15.7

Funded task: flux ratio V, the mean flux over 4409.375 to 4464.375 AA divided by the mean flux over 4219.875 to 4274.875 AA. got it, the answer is 1.1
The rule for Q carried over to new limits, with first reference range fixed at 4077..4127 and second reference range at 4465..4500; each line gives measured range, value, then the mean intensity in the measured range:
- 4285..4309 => 0.208 mag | 12.6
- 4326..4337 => 0.039 mag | 14.8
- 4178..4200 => 0.009 mag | 14.7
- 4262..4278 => 0.047 mag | 14.5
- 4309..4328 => 0.105 mag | 13.9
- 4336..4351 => 0.170 mag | 13.2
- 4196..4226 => 0.010 mag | 14.8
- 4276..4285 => 0.050 mag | 14.5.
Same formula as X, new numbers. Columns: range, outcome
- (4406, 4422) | 15.8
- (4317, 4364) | 15.4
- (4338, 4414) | 16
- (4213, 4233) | 15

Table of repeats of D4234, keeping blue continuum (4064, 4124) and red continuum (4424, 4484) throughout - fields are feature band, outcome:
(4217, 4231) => 0.58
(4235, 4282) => 1.39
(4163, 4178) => -0.32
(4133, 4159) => -1.04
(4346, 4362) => 0.83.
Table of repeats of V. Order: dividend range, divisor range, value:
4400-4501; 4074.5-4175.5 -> 1.06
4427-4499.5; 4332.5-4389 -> 1.09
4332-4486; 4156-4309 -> 1.05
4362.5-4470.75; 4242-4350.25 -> 1.11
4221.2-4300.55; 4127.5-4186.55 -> 0.94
